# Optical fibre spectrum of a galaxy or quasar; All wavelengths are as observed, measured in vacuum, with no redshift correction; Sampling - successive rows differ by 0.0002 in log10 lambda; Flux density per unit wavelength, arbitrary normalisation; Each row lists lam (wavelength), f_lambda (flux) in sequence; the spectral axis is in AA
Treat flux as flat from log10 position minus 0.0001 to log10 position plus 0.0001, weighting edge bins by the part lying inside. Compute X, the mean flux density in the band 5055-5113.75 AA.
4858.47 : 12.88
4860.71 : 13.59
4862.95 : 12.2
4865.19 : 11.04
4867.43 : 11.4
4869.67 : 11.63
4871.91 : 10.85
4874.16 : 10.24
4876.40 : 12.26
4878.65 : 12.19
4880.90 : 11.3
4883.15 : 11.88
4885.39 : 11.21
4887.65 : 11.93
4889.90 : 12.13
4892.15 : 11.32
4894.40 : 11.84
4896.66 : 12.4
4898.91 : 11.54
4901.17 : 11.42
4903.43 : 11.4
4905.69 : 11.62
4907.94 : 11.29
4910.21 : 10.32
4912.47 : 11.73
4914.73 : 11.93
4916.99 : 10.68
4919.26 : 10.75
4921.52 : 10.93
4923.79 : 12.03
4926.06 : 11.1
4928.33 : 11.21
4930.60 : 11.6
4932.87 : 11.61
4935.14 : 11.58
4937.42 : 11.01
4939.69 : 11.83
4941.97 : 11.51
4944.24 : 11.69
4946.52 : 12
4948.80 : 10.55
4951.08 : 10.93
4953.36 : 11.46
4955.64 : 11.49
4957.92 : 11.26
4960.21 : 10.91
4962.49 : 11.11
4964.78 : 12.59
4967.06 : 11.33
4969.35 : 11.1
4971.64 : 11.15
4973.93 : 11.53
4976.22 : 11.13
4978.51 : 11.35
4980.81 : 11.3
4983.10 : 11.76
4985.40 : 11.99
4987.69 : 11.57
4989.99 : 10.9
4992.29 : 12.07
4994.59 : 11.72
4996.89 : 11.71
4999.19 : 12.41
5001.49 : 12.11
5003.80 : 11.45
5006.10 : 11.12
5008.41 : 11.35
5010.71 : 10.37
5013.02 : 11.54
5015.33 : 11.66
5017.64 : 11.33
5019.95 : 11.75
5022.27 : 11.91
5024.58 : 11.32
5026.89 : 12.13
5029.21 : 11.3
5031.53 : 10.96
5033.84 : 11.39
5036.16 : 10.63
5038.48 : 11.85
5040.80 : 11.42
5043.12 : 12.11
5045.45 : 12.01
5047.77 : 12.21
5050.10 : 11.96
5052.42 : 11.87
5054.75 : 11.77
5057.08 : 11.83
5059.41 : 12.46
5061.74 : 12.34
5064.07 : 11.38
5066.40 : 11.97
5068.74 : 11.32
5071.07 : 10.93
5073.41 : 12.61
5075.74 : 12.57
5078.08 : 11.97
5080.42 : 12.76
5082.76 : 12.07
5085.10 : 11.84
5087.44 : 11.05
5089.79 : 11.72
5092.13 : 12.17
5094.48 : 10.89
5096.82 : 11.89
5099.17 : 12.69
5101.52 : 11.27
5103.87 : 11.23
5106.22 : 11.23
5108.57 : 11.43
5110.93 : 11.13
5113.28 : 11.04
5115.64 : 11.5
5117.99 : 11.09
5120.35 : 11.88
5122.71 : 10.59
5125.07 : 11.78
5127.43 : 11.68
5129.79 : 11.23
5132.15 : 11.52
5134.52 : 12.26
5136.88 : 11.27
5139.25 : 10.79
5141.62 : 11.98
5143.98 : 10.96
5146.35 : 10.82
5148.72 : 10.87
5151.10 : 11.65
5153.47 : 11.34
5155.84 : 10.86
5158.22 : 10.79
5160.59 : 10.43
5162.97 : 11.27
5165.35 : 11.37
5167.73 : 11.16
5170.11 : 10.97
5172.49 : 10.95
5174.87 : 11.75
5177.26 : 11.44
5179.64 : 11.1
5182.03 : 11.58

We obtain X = 11.8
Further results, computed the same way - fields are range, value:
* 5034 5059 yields 11.8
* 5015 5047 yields 11.6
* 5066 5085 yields 12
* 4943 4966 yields 11.4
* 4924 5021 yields 11.5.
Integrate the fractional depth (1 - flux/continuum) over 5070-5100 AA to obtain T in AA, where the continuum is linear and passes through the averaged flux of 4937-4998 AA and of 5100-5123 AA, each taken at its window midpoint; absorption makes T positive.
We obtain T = -1.63 AA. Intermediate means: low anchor 11.4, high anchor 11.3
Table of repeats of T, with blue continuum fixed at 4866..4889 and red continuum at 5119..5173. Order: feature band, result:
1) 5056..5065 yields -0.6 AA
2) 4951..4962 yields 0.2 AA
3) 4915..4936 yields 0.3 AA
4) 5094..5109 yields -0.4 AA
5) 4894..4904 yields -0.2 AA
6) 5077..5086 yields -0.7 AA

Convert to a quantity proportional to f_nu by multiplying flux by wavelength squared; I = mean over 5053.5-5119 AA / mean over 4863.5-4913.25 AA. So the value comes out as 1.10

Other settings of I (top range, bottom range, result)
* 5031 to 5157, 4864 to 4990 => 1.08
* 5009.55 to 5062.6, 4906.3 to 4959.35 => 1.07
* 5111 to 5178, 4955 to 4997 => 1.05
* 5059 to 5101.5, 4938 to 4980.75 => 1.10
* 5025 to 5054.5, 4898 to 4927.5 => 1.09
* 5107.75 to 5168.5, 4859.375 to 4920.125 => 1.07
